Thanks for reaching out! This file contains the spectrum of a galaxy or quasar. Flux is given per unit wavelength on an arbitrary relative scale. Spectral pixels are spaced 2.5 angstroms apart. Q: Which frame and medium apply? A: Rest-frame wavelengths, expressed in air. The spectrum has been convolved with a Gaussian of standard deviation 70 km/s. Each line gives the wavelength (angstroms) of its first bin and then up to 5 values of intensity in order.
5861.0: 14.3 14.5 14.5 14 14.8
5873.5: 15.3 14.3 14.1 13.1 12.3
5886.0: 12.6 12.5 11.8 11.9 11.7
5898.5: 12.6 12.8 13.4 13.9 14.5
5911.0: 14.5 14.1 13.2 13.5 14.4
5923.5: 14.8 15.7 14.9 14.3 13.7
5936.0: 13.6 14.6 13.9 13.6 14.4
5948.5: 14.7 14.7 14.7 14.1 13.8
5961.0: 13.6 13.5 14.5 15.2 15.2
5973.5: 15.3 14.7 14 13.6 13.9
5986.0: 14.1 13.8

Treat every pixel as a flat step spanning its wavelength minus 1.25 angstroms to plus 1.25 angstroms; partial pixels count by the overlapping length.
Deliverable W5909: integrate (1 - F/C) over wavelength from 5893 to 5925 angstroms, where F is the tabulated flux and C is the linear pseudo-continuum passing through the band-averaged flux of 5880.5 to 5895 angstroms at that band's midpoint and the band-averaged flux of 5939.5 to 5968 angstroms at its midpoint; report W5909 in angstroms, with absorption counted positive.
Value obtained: -1.5 angstroms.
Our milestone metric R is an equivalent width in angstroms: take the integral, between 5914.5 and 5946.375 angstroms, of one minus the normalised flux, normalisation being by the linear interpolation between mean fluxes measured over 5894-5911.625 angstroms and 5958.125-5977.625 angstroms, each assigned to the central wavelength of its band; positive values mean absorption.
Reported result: -1.0 angstroms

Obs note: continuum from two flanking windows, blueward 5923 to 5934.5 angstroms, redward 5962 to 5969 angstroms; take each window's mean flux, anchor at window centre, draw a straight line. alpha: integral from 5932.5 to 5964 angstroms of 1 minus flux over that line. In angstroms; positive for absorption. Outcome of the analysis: 0.9 angstroms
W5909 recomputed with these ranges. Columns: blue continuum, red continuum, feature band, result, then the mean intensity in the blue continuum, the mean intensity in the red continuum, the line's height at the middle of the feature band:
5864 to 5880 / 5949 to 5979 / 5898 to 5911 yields 0.79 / 14.5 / 14.5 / 14.5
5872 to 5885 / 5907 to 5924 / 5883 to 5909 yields 2.36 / 13.8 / 14.1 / 14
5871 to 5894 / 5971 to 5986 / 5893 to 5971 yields -1.04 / 13.2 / 14.4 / 13.8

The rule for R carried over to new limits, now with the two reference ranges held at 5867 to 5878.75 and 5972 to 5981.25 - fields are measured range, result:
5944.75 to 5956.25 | 0.0 angstroms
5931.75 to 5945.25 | 0.6 angstroms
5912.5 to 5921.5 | 0.5 angstroms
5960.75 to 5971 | 0.1 angstroms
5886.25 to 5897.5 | 1.9 angstroms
